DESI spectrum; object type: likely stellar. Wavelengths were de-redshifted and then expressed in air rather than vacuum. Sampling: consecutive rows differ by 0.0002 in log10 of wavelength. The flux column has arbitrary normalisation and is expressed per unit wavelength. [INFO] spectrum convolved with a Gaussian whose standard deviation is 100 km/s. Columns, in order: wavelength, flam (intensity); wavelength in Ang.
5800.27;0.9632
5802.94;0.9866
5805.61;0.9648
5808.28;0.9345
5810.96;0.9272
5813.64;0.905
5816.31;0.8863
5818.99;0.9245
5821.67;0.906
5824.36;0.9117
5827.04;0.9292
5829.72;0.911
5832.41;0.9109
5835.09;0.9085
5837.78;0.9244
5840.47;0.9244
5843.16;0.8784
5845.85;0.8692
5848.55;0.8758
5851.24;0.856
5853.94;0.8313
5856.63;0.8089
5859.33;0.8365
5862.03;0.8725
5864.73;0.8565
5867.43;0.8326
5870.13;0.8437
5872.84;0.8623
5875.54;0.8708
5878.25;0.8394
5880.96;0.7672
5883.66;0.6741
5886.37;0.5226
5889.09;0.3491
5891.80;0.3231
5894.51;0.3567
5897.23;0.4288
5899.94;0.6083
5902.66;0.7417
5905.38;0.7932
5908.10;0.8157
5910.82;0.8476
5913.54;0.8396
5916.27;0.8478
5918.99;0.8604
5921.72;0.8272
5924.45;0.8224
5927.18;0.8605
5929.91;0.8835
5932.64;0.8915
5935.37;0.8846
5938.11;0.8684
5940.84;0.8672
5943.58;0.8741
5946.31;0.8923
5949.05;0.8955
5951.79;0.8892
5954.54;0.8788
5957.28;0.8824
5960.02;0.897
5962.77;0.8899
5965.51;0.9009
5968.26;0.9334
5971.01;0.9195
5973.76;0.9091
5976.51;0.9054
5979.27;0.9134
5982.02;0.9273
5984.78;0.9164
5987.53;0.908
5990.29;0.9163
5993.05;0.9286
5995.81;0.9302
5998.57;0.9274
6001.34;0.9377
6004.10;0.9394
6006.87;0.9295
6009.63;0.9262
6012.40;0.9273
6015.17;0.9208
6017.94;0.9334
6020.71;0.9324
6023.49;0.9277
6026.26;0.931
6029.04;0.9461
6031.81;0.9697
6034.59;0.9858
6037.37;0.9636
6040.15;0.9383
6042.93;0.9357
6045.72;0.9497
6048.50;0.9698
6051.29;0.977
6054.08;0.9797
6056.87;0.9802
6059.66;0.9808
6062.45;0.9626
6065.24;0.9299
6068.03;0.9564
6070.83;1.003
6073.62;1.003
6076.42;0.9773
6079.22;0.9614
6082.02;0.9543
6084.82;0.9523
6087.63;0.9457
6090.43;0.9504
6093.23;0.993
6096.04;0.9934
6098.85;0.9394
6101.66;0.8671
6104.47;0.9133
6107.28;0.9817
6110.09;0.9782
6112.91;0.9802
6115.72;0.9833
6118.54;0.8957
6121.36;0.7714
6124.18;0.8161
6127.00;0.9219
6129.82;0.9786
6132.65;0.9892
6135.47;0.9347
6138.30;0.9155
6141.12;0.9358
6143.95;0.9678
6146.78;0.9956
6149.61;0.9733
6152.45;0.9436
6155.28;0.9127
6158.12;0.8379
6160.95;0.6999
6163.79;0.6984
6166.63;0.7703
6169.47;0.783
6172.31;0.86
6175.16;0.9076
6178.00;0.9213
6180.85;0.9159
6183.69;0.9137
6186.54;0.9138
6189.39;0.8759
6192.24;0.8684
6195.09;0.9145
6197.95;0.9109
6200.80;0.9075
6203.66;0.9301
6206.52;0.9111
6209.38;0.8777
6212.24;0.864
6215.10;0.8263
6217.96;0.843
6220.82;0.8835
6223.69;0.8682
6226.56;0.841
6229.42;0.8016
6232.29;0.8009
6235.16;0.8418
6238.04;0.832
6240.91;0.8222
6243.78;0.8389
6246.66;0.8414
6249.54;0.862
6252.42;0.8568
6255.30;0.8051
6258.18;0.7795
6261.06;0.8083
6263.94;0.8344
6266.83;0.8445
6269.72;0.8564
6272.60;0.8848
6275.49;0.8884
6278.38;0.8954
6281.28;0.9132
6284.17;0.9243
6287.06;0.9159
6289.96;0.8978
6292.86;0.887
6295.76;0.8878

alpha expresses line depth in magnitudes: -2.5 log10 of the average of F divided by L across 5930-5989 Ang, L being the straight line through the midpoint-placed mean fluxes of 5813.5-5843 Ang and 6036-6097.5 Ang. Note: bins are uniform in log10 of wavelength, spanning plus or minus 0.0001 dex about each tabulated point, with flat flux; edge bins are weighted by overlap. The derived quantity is 0.05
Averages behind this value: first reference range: 0.912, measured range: 0.897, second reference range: 0.966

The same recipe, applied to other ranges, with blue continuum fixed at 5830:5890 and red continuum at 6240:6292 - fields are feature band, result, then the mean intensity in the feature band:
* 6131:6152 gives -0.133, 0.958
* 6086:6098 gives -0.151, 0.969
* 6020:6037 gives -0.139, 0.95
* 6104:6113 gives -0.146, 0.966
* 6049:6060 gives -0.167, 0.978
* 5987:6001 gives -0.113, 0.924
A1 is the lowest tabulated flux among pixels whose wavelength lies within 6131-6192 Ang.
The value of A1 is 0.6984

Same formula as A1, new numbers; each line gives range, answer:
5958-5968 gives 0.8899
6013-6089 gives 0.9208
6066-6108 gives 0.8671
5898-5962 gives 0.6083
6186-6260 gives 0.7795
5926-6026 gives 0.8605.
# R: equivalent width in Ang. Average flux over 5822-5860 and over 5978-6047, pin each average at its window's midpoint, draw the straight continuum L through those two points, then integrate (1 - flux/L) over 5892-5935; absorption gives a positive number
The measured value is 7.3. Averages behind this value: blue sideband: 0.885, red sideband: 0.935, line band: 0.753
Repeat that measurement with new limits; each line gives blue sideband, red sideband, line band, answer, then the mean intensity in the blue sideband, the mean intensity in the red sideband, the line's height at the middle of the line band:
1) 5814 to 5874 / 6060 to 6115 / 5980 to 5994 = 0.1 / 0.88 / 0.961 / 0.928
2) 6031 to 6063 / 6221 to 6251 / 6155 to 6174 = 2.1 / 0.966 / 0.837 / 0.886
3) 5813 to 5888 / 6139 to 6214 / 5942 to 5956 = -0.4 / 0.852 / 0.885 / 0.862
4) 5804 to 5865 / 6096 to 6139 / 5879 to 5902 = 9.7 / 0.895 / 0.927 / 0.901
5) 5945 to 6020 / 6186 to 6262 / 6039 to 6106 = -5.0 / 0.914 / 0.856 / 0.892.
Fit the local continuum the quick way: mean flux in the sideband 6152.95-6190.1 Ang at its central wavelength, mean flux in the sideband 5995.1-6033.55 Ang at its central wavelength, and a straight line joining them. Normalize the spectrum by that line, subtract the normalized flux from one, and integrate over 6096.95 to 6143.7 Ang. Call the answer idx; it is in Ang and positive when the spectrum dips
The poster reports -2.7 Ang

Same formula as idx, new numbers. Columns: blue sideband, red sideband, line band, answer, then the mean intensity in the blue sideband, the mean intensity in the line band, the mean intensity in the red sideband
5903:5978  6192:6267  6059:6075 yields -2.0 Ang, 0.872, 0.973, 0.852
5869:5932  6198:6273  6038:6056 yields -4.2 Ang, 0.723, 0.959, 0.849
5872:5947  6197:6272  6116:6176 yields -4.5 Ang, 0.749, 0.883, 0.85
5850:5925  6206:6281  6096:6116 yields -3.6 Ang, 0.739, 0.95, 0.847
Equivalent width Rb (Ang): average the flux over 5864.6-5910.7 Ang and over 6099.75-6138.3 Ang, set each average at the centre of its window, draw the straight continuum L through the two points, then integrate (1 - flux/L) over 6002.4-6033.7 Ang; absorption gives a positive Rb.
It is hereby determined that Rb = -4.6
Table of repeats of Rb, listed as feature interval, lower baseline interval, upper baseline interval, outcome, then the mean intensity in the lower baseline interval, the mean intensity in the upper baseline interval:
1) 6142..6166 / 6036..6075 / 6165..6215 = 0.78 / 0.966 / 0.883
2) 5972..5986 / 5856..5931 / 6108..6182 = -2.12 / 0.741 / 0.896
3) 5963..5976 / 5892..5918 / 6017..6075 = -1.65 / 0.684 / 0.96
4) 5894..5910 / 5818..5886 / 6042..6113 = 4.29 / 0.86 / 0.962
